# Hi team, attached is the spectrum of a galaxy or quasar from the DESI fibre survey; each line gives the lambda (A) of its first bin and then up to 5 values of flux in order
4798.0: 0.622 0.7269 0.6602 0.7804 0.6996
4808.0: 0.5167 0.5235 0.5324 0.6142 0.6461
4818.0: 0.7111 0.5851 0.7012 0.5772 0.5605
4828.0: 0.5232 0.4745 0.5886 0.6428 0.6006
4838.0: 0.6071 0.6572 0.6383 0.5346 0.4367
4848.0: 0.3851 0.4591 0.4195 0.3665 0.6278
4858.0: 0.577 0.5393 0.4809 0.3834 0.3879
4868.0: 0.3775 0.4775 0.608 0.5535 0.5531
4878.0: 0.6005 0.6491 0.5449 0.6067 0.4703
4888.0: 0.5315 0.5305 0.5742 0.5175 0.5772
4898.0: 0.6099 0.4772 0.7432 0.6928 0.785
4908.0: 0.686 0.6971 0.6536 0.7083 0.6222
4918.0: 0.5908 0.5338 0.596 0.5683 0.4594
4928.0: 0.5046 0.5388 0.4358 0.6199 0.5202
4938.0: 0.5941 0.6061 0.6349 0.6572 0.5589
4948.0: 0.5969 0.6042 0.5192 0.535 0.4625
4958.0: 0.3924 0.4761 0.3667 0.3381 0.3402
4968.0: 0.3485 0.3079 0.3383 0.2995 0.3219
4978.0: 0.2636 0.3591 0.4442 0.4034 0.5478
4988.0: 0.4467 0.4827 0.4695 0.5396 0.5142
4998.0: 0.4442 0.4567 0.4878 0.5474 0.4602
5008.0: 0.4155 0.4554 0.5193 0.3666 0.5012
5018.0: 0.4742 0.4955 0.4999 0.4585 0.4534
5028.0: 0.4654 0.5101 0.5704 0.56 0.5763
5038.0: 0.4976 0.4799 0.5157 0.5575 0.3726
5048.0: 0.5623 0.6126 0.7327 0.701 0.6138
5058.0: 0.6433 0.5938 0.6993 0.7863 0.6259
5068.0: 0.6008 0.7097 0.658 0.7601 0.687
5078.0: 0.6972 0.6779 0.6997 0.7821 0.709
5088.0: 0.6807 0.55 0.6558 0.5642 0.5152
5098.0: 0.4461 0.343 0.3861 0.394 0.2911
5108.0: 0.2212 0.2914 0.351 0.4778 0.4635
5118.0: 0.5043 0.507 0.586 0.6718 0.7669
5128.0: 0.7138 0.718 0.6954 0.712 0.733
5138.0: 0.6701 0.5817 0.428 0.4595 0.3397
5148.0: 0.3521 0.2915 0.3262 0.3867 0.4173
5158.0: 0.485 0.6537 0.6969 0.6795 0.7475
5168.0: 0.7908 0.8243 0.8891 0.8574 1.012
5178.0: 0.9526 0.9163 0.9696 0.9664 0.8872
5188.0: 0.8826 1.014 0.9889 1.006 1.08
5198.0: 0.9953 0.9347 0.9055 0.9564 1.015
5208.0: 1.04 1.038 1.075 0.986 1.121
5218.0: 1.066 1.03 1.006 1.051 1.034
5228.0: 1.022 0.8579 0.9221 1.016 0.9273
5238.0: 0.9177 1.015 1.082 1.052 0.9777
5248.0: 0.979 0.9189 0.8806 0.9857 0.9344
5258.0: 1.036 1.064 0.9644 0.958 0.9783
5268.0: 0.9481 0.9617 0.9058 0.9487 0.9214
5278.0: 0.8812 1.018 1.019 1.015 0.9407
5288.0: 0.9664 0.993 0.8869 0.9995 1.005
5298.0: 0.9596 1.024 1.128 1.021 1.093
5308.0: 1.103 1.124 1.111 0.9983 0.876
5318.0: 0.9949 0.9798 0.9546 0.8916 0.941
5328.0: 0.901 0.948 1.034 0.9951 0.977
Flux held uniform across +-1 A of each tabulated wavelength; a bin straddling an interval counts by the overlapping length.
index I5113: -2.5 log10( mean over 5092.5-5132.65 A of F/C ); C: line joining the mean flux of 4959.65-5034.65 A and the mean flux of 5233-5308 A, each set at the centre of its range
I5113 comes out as 0.332 mag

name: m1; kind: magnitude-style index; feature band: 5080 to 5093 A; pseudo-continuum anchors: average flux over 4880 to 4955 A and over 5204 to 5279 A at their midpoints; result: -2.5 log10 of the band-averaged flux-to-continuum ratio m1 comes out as 0.171 mag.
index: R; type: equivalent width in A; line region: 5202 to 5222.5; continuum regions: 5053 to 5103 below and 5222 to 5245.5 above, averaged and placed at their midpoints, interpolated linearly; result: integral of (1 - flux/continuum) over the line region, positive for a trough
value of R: -1.88 A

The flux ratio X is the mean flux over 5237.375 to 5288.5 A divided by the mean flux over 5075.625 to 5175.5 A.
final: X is 1.7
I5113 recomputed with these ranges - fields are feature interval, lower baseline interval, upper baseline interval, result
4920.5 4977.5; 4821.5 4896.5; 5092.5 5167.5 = 0.10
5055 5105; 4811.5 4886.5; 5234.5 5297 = 0.25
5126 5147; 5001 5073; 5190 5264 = 0.26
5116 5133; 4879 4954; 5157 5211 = 0.29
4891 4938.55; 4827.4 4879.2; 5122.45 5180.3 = -0.10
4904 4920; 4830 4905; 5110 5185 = -0.20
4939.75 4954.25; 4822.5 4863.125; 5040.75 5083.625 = -0.01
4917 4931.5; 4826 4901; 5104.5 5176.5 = 0.00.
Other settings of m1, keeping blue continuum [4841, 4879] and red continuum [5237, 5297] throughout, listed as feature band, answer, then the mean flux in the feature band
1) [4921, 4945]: 0.04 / 0.561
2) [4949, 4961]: 0.21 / 0.498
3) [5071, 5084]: 0.07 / 0.703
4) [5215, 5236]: -0.10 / 1.01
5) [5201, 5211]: -0.10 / 0.991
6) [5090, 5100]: 0.41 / 0.526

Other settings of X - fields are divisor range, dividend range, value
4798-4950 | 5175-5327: 1.72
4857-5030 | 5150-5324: 1.84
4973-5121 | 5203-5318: 1.92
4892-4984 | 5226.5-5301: 1.86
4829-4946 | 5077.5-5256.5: 1.35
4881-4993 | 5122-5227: 1.54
